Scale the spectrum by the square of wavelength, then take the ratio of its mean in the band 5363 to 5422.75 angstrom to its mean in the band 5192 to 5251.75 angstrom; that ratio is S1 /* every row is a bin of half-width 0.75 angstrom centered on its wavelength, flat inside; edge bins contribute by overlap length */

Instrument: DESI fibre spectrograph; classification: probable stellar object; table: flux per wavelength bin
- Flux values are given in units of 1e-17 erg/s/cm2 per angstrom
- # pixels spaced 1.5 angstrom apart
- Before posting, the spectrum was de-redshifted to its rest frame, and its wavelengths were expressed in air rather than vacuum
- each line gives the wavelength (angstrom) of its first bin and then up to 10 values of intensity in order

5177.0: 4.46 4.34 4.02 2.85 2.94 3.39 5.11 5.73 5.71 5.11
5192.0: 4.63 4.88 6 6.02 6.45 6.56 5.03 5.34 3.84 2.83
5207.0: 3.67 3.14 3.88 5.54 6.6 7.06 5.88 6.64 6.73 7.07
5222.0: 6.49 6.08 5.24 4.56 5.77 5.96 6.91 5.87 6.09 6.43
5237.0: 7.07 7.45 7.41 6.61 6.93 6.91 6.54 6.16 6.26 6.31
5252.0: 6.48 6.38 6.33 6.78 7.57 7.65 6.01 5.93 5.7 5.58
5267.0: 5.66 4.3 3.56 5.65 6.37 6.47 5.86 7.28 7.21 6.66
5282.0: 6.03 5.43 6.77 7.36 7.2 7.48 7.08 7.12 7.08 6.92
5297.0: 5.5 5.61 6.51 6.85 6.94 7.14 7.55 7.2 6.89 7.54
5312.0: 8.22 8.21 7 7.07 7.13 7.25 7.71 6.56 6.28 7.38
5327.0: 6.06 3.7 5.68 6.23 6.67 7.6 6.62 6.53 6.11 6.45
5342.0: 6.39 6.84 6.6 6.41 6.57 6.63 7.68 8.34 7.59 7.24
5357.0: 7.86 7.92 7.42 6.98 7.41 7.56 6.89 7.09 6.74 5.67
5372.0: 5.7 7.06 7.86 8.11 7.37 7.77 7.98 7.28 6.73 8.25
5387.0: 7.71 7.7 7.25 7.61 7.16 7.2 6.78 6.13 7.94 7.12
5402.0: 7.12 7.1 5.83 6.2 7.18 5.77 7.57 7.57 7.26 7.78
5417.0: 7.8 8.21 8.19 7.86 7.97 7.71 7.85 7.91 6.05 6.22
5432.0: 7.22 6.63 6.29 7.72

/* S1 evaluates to 1.31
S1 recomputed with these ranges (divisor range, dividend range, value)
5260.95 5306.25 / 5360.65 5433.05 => 1.19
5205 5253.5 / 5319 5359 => 1.17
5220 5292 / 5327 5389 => 1.14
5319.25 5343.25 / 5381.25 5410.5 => 1.12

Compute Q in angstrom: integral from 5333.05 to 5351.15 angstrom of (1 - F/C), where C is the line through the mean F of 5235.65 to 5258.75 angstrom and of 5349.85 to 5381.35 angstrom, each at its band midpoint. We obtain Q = 1.4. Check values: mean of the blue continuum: 6.74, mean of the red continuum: 7.33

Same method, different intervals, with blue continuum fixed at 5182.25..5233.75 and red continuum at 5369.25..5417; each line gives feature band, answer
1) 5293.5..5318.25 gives -2.7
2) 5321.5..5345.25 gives 0.8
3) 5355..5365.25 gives -1.0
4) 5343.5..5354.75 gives -0.6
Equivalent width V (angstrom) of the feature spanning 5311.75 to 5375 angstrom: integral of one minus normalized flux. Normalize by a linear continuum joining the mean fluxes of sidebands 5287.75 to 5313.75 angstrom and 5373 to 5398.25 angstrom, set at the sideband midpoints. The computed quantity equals 2.98 angstrom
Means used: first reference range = 7.03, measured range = 6.88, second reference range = 7.41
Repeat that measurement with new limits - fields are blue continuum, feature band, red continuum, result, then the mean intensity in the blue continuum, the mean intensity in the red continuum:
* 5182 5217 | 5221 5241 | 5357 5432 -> -3.3 angstrom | 5.01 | 7.26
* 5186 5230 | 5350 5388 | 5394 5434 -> -3.1 angstrom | 5.45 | 7.19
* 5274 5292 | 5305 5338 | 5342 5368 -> 0.6 angstrom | 6.74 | 7.21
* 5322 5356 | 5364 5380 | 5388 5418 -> -0.4 angstrom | 6.61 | 7.11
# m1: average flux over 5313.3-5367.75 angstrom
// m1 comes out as 6.89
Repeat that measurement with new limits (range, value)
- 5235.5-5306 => 6.49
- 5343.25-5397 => 7.25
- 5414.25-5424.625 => 7.91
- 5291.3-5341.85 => 6.77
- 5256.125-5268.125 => 6.28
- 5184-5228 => 5.37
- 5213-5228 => 6.19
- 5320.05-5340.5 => 6.41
